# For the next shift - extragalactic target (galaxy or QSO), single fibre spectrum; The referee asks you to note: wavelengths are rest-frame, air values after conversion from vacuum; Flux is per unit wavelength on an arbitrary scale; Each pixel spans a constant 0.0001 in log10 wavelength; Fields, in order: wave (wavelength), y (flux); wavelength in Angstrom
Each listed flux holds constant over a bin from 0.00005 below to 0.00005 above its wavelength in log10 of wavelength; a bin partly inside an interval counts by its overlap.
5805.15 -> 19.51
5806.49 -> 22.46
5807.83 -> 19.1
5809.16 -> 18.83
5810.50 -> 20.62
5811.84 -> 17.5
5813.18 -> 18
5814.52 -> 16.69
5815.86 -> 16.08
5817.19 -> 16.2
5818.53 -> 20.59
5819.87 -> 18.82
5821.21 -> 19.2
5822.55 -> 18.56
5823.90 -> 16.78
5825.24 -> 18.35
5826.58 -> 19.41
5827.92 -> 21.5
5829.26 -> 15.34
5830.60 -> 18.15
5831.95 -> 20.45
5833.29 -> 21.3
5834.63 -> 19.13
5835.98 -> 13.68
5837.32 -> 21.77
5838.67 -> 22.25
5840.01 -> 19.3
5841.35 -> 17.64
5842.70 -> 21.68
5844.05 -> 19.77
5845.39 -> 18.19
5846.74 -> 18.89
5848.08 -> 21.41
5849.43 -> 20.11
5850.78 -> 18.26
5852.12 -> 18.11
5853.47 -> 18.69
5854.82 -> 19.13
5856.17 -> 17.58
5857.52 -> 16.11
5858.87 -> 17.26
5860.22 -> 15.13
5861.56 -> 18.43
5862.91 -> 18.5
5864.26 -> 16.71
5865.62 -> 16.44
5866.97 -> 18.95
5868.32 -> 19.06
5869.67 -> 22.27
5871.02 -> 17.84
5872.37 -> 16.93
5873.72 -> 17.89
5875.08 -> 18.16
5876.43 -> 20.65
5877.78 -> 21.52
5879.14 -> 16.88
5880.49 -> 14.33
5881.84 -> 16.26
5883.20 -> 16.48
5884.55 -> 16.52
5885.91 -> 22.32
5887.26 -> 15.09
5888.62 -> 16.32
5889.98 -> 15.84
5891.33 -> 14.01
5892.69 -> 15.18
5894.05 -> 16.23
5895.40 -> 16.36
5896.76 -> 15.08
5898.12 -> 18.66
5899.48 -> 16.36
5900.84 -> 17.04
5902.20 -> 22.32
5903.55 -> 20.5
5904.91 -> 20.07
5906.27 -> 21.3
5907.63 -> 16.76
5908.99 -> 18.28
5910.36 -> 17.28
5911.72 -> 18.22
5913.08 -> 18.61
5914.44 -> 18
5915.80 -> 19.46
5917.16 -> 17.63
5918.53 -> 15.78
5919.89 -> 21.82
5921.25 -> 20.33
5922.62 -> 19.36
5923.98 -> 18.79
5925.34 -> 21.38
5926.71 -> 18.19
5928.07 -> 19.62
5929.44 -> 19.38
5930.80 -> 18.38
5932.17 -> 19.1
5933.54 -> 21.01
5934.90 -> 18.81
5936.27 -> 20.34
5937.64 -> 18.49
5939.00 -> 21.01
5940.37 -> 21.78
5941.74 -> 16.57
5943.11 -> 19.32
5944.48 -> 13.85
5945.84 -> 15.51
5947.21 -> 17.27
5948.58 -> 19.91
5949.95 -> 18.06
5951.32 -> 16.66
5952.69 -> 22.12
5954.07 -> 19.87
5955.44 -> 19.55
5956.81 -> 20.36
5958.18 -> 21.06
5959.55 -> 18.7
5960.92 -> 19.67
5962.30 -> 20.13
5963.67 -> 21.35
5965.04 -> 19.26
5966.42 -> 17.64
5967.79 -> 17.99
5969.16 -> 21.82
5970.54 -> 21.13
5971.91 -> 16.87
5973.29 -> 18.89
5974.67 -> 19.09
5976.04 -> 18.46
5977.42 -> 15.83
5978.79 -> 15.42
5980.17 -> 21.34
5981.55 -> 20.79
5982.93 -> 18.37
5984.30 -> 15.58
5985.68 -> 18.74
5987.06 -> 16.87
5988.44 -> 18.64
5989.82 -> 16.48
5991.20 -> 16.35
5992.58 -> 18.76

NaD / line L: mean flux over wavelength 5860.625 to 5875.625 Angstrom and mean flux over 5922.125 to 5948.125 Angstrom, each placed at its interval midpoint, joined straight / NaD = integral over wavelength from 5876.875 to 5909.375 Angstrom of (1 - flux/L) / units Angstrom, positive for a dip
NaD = 1.70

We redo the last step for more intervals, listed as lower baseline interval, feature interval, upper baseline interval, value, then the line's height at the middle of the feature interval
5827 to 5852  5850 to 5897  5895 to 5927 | 3.9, 19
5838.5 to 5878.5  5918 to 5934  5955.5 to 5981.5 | -0.4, 19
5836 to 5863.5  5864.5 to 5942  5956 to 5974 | 3.2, 19.2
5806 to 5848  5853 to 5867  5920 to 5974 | 1.1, 19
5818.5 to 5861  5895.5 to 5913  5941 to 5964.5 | 0.4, 18.8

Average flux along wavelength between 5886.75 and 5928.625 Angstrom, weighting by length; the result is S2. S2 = 18.1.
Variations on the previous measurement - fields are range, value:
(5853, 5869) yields 17.7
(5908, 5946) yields 18.8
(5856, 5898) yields 17.3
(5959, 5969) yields 19.4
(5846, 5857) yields 19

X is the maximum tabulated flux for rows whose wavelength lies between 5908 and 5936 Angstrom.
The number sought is 21.82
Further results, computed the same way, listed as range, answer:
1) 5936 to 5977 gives 22.12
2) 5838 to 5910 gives 22.32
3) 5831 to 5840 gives 22.25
